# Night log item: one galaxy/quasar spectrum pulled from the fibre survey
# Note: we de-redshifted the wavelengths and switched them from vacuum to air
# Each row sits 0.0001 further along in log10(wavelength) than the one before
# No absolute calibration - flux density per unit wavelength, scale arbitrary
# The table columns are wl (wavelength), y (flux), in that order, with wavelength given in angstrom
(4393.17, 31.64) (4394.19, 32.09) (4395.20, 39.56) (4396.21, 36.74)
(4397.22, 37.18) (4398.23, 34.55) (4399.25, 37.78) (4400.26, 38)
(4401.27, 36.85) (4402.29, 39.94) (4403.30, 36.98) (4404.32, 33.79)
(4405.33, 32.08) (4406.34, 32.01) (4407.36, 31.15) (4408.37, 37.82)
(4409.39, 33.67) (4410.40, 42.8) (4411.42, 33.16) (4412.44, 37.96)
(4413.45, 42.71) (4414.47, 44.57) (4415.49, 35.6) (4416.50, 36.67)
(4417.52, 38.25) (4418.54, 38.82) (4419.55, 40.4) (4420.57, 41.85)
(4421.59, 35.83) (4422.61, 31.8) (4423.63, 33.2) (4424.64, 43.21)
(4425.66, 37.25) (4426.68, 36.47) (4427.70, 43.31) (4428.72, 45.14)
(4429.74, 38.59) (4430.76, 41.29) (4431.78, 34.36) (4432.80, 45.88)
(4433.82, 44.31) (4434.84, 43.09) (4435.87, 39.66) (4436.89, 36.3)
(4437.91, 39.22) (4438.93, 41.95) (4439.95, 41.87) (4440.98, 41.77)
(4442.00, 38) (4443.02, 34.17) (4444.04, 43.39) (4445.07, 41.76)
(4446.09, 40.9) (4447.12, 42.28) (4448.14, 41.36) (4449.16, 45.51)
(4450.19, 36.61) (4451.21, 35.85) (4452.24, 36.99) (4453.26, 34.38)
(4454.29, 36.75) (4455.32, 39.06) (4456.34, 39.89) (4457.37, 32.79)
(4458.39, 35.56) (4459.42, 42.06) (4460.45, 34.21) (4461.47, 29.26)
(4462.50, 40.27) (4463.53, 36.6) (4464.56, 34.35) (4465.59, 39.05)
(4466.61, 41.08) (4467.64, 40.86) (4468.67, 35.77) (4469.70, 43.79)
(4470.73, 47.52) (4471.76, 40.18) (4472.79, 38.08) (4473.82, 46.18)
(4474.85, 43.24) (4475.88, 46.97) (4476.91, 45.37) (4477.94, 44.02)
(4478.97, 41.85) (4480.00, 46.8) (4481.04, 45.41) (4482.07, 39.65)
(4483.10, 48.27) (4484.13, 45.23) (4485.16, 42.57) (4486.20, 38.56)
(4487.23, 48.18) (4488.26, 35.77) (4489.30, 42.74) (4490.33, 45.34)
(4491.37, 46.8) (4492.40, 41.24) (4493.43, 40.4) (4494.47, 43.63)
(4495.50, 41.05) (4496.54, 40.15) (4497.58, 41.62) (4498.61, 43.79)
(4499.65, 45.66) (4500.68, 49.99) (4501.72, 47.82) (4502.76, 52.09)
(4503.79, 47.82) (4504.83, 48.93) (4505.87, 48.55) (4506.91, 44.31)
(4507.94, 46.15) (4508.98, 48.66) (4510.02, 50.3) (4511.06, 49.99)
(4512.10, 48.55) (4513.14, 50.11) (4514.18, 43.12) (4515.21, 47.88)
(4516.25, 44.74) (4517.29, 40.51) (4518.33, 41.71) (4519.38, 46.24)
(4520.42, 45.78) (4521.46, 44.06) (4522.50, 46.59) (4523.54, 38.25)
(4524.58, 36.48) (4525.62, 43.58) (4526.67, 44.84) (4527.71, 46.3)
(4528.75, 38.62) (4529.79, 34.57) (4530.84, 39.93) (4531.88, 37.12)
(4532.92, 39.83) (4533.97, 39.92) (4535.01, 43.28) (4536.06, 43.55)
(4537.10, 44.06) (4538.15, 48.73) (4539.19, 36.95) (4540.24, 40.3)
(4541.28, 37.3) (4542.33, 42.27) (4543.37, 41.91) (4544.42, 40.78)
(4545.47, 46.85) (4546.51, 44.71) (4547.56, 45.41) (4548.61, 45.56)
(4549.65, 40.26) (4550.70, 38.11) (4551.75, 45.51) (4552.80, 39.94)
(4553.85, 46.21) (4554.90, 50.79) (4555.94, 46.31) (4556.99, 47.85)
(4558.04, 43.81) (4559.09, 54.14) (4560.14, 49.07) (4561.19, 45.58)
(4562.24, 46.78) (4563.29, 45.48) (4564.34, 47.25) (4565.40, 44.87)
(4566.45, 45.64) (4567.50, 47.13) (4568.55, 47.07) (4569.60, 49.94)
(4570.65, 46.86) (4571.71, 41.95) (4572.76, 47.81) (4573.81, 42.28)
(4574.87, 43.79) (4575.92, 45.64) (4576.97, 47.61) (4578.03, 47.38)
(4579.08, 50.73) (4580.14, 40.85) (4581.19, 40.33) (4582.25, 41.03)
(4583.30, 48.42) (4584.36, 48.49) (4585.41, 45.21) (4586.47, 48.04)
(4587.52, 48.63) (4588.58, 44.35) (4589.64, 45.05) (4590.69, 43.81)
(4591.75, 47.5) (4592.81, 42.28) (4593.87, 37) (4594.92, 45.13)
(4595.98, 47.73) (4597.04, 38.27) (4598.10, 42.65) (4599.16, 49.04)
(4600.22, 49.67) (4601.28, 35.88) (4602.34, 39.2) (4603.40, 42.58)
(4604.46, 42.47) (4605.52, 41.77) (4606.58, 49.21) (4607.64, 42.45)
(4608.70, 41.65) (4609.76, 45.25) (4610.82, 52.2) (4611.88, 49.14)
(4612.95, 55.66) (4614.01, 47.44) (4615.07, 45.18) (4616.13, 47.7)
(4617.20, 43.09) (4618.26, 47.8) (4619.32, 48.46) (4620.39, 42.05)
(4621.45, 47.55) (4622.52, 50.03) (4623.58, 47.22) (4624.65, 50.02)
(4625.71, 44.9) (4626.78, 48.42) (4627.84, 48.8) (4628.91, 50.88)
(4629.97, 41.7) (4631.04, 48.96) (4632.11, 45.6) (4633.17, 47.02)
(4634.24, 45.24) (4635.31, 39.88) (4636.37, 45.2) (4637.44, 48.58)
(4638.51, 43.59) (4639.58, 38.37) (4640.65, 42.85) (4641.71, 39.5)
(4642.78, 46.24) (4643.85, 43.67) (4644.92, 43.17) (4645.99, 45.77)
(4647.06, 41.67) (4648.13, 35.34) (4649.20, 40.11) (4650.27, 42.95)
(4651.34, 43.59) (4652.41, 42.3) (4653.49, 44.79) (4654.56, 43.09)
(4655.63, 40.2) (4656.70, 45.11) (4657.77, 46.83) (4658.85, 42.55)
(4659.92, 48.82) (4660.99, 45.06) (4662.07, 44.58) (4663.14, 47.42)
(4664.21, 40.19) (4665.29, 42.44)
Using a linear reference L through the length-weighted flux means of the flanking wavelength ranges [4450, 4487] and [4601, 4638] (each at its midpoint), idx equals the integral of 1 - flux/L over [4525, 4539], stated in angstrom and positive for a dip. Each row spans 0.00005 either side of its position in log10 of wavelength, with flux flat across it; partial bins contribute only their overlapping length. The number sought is 0.32 angstrom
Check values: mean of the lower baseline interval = 40.2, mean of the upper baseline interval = 46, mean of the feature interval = 41.7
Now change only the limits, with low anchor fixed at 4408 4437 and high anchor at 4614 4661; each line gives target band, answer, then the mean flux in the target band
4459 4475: 0.35 angstrom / 39.4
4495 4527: -3.09 angstrom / 45.5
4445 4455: 0.18 angstrom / 39.1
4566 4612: -1.51 angstrom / 44.9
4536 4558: -0.56 angstrom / 43.5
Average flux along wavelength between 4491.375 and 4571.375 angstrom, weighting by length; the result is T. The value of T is 44.5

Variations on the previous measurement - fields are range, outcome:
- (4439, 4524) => 42.5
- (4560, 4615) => 45.4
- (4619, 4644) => 45.6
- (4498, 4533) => 44.8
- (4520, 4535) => 41.2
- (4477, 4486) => 44.1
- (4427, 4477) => 39.9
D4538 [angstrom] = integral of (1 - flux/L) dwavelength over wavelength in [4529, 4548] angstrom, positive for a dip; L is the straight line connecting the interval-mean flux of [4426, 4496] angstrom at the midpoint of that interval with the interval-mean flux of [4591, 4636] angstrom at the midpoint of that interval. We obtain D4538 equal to 0.8 angstrom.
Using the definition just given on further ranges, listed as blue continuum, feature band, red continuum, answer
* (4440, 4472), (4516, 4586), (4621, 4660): -3.8 angstrom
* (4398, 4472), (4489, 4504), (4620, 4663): -1.6 angstrom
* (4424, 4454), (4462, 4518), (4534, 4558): -3.1 angstrom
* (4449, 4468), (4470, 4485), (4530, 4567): -2.1 angstrom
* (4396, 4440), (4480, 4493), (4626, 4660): -1.1 angstrom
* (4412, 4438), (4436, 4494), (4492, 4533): 1.5 angstrom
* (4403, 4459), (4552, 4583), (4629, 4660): -3.2 angstrom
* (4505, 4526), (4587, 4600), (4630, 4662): 0.0 angstrom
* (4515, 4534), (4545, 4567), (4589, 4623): -1.3 angstrom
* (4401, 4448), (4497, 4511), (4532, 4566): -1.7 angstrom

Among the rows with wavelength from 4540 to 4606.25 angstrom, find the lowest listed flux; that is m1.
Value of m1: 35.88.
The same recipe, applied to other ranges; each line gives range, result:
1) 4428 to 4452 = 34.17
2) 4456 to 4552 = 29.26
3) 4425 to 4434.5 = 34.36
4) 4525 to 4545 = 34.57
